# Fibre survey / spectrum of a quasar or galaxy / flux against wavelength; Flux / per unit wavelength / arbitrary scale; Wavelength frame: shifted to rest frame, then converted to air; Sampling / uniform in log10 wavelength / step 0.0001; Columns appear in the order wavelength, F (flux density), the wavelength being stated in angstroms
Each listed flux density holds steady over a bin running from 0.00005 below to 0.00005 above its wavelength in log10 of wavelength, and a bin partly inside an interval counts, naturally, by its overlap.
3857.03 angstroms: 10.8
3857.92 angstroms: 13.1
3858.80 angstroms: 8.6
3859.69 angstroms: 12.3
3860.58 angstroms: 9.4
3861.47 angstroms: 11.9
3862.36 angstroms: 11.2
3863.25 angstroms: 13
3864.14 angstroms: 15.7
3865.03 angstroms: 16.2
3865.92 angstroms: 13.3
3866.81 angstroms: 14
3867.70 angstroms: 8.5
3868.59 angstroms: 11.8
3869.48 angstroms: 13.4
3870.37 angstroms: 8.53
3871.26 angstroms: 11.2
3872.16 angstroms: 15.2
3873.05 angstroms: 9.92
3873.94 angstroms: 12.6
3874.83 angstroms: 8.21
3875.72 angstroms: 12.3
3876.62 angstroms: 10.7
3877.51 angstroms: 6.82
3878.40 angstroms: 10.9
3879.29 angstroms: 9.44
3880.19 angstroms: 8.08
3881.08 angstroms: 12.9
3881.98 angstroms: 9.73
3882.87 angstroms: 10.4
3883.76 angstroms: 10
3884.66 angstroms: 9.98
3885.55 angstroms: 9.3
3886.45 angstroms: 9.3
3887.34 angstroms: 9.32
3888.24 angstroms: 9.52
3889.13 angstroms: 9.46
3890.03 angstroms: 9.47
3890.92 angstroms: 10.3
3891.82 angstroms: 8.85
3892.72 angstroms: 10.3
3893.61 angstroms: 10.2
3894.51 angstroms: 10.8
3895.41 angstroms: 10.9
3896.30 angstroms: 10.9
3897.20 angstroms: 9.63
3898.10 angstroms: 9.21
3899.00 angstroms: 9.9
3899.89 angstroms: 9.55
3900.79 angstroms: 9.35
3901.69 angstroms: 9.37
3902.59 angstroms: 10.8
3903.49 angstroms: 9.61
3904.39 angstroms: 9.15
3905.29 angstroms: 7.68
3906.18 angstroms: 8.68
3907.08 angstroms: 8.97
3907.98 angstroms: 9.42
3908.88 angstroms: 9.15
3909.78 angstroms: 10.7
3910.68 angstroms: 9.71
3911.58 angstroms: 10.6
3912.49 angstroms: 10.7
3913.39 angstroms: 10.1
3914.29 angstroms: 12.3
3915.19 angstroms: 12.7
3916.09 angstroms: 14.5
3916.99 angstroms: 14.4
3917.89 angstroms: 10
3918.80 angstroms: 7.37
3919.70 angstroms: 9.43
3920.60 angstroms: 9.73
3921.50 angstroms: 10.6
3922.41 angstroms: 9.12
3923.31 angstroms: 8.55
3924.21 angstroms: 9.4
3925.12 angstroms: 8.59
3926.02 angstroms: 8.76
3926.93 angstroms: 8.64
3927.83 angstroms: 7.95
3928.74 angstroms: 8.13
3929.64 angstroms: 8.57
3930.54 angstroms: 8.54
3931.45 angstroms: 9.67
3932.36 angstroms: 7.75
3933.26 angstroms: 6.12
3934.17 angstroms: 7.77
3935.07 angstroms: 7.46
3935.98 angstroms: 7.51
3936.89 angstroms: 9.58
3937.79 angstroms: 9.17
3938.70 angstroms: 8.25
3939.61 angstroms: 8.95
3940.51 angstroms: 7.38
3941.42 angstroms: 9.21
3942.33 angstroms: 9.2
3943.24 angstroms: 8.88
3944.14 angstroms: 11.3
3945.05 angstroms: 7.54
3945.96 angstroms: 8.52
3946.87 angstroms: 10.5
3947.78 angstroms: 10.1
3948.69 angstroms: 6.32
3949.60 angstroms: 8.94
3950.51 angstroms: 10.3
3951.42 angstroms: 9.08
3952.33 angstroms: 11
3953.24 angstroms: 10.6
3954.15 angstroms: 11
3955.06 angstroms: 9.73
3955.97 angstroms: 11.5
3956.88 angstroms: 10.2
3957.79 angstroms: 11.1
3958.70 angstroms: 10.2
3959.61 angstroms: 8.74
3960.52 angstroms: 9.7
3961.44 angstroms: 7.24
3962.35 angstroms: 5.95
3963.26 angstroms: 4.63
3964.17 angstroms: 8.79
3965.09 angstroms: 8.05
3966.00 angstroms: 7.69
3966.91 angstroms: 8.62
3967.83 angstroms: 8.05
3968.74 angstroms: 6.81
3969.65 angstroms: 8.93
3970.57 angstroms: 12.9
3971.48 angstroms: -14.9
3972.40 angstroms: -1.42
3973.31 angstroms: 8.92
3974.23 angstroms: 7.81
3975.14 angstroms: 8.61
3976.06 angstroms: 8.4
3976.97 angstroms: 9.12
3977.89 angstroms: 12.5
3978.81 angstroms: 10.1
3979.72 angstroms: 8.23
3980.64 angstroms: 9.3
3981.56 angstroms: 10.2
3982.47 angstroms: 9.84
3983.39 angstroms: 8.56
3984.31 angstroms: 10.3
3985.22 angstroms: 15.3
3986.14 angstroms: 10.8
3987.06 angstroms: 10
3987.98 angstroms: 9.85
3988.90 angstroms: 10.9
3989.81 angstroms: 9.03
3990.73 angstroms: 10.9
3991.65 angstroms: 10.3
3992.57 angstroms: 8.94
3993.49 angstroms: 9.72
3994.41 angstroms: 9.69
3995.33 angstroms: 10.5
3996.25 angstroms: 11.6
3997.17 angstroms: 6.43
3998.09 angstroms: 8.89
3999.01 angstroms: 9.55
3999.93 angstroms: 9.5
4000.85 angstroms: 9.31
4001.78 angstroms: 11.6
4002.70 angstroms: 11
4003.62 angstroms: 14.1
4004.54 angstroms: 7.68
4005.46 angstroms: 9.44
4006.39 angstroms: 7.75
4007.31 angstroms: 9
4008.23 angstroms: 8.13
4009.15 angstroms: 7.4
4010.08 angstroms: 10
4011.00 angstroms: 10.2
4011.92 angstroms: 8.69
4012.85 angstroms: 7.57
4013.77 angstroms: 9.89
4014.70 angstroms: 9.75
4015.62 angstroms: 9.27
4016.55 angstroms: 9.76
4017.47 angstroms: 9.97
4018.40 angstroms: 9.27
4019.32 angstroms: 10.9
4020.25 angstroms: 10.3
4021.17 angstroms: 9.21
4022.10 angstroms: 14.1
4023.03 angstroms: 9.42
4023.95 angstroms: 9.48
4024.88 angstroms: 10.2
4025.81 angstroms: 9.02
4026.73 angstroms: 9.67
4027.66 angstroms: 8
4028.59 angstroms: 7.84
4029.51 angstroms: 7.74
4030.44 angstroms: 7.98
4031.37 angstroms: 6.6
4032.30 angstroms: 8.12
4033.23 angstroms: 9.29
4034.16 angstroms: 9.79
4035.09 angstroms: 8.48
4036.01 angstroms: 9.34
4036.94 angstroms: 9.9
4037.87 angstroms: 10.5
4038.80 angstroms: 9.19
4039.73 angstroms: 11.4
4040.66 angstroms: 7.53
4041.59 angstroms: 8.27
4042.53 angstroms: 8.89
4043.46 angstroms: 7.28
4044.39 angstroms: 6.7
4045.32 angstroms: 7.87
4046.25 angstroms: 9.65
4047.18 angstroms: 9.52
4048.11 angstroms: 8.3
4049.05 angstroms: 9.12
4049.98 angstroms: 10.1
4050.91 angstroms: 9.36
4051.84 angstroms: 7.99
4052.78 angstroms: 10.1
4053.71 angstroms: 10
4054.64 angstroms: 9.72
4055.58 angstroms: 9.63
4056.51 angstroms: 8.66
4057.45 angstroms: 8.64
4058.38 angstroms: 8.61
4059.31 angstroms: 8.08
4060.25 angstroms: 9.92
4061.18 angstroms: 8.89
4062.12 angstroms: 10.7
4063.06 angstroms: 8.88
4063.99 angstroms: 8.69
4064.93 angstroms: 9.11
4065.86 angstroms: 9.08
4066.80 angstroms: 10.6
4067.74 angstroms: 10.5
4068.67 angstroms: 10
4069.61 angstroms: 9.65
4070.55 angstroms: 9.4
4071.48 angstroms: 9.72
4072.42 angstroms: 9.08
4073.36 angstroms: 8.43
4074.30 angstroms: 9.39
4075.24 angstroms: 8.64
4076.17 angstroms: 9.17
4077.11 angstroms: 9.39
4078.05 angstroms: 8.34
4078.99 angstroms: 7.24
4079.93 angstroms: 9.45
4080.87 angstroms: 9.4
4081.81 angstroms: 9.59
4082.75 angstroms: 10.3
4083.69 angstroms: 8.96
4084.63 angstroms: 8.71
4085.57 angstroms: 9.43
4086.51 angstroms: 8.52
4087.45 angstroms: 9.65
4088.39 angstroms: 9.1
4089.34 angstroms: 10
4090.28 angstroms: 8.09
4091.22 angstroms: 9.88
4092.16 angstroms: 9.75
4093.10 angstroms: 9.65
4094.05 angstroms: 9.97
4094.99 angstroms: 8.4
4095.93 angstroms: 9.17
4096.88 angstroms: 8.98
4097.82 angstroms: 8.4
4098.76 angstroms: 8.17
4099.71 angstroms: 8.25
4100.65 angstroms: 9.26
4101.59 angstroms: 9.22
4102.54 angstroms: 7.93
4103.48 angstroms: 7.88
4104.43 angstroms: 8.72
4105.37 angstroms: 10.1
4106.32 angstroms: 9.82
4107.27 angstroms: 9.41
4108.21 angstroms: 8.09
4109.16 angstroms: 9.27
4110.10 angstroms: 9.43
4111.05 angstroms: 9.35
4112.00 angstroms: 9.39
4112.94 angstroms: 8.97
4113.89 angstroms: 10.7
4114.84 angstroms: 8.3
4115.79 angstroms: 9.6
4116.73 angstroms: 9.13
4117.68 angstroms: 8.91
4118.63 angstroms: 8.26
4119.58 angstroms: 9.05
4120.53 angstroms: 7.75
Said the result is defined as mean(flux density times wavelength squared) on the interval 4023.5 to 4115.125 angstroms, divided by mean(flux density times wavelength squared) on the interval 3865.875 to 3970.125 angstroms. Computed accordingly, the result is 1.02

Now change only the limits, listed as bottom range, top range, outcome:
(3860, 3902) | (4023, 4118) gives 0.94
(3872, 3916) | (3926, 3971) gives 0.90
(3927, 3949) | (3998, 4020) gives 1.16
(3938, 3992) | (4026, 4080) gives 1.07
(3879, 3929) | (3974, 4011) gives 1.04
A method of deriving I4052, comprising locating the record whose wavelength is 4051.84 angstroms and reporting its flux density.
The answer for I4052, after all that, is 7.99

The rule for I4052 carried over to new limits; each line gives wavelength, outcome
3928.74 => 8.13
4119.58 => 9.05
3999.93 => 9.5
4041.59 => 8.27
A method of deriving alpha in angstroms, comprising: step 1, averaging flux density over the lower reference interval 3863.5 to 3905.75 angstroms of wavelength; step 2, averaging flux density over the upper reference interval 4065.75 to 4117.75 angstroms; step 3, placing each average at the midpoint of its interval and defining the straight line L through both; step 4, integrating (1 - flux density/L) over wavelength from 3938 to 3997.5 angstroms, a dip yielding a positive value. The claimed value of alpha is 6.6 angstroms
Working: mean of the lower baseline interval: 10.5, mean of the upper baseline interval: 9.18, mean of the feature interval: 8.86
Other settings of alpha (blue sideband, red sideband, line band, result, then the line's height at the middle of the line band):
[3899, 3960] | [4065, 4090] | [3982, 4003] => -1.6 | 9.39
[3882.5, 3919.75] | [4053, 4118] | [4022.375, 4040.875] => 0.8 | 9.44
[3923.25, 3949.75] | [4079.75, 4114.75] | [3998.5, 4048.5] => -2.0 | 8.89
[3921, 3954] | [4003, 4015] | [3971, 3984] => 3.2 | 9.06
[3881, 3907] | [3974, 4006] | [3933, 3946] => 1.8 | 9.85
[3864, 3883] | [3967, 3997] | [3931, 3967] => 2.4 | 9.51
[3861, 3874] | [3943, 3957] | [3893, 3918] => 1.9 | 11.2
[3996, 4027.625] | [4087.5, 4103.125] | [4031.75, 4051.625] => 0.9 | 9.4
